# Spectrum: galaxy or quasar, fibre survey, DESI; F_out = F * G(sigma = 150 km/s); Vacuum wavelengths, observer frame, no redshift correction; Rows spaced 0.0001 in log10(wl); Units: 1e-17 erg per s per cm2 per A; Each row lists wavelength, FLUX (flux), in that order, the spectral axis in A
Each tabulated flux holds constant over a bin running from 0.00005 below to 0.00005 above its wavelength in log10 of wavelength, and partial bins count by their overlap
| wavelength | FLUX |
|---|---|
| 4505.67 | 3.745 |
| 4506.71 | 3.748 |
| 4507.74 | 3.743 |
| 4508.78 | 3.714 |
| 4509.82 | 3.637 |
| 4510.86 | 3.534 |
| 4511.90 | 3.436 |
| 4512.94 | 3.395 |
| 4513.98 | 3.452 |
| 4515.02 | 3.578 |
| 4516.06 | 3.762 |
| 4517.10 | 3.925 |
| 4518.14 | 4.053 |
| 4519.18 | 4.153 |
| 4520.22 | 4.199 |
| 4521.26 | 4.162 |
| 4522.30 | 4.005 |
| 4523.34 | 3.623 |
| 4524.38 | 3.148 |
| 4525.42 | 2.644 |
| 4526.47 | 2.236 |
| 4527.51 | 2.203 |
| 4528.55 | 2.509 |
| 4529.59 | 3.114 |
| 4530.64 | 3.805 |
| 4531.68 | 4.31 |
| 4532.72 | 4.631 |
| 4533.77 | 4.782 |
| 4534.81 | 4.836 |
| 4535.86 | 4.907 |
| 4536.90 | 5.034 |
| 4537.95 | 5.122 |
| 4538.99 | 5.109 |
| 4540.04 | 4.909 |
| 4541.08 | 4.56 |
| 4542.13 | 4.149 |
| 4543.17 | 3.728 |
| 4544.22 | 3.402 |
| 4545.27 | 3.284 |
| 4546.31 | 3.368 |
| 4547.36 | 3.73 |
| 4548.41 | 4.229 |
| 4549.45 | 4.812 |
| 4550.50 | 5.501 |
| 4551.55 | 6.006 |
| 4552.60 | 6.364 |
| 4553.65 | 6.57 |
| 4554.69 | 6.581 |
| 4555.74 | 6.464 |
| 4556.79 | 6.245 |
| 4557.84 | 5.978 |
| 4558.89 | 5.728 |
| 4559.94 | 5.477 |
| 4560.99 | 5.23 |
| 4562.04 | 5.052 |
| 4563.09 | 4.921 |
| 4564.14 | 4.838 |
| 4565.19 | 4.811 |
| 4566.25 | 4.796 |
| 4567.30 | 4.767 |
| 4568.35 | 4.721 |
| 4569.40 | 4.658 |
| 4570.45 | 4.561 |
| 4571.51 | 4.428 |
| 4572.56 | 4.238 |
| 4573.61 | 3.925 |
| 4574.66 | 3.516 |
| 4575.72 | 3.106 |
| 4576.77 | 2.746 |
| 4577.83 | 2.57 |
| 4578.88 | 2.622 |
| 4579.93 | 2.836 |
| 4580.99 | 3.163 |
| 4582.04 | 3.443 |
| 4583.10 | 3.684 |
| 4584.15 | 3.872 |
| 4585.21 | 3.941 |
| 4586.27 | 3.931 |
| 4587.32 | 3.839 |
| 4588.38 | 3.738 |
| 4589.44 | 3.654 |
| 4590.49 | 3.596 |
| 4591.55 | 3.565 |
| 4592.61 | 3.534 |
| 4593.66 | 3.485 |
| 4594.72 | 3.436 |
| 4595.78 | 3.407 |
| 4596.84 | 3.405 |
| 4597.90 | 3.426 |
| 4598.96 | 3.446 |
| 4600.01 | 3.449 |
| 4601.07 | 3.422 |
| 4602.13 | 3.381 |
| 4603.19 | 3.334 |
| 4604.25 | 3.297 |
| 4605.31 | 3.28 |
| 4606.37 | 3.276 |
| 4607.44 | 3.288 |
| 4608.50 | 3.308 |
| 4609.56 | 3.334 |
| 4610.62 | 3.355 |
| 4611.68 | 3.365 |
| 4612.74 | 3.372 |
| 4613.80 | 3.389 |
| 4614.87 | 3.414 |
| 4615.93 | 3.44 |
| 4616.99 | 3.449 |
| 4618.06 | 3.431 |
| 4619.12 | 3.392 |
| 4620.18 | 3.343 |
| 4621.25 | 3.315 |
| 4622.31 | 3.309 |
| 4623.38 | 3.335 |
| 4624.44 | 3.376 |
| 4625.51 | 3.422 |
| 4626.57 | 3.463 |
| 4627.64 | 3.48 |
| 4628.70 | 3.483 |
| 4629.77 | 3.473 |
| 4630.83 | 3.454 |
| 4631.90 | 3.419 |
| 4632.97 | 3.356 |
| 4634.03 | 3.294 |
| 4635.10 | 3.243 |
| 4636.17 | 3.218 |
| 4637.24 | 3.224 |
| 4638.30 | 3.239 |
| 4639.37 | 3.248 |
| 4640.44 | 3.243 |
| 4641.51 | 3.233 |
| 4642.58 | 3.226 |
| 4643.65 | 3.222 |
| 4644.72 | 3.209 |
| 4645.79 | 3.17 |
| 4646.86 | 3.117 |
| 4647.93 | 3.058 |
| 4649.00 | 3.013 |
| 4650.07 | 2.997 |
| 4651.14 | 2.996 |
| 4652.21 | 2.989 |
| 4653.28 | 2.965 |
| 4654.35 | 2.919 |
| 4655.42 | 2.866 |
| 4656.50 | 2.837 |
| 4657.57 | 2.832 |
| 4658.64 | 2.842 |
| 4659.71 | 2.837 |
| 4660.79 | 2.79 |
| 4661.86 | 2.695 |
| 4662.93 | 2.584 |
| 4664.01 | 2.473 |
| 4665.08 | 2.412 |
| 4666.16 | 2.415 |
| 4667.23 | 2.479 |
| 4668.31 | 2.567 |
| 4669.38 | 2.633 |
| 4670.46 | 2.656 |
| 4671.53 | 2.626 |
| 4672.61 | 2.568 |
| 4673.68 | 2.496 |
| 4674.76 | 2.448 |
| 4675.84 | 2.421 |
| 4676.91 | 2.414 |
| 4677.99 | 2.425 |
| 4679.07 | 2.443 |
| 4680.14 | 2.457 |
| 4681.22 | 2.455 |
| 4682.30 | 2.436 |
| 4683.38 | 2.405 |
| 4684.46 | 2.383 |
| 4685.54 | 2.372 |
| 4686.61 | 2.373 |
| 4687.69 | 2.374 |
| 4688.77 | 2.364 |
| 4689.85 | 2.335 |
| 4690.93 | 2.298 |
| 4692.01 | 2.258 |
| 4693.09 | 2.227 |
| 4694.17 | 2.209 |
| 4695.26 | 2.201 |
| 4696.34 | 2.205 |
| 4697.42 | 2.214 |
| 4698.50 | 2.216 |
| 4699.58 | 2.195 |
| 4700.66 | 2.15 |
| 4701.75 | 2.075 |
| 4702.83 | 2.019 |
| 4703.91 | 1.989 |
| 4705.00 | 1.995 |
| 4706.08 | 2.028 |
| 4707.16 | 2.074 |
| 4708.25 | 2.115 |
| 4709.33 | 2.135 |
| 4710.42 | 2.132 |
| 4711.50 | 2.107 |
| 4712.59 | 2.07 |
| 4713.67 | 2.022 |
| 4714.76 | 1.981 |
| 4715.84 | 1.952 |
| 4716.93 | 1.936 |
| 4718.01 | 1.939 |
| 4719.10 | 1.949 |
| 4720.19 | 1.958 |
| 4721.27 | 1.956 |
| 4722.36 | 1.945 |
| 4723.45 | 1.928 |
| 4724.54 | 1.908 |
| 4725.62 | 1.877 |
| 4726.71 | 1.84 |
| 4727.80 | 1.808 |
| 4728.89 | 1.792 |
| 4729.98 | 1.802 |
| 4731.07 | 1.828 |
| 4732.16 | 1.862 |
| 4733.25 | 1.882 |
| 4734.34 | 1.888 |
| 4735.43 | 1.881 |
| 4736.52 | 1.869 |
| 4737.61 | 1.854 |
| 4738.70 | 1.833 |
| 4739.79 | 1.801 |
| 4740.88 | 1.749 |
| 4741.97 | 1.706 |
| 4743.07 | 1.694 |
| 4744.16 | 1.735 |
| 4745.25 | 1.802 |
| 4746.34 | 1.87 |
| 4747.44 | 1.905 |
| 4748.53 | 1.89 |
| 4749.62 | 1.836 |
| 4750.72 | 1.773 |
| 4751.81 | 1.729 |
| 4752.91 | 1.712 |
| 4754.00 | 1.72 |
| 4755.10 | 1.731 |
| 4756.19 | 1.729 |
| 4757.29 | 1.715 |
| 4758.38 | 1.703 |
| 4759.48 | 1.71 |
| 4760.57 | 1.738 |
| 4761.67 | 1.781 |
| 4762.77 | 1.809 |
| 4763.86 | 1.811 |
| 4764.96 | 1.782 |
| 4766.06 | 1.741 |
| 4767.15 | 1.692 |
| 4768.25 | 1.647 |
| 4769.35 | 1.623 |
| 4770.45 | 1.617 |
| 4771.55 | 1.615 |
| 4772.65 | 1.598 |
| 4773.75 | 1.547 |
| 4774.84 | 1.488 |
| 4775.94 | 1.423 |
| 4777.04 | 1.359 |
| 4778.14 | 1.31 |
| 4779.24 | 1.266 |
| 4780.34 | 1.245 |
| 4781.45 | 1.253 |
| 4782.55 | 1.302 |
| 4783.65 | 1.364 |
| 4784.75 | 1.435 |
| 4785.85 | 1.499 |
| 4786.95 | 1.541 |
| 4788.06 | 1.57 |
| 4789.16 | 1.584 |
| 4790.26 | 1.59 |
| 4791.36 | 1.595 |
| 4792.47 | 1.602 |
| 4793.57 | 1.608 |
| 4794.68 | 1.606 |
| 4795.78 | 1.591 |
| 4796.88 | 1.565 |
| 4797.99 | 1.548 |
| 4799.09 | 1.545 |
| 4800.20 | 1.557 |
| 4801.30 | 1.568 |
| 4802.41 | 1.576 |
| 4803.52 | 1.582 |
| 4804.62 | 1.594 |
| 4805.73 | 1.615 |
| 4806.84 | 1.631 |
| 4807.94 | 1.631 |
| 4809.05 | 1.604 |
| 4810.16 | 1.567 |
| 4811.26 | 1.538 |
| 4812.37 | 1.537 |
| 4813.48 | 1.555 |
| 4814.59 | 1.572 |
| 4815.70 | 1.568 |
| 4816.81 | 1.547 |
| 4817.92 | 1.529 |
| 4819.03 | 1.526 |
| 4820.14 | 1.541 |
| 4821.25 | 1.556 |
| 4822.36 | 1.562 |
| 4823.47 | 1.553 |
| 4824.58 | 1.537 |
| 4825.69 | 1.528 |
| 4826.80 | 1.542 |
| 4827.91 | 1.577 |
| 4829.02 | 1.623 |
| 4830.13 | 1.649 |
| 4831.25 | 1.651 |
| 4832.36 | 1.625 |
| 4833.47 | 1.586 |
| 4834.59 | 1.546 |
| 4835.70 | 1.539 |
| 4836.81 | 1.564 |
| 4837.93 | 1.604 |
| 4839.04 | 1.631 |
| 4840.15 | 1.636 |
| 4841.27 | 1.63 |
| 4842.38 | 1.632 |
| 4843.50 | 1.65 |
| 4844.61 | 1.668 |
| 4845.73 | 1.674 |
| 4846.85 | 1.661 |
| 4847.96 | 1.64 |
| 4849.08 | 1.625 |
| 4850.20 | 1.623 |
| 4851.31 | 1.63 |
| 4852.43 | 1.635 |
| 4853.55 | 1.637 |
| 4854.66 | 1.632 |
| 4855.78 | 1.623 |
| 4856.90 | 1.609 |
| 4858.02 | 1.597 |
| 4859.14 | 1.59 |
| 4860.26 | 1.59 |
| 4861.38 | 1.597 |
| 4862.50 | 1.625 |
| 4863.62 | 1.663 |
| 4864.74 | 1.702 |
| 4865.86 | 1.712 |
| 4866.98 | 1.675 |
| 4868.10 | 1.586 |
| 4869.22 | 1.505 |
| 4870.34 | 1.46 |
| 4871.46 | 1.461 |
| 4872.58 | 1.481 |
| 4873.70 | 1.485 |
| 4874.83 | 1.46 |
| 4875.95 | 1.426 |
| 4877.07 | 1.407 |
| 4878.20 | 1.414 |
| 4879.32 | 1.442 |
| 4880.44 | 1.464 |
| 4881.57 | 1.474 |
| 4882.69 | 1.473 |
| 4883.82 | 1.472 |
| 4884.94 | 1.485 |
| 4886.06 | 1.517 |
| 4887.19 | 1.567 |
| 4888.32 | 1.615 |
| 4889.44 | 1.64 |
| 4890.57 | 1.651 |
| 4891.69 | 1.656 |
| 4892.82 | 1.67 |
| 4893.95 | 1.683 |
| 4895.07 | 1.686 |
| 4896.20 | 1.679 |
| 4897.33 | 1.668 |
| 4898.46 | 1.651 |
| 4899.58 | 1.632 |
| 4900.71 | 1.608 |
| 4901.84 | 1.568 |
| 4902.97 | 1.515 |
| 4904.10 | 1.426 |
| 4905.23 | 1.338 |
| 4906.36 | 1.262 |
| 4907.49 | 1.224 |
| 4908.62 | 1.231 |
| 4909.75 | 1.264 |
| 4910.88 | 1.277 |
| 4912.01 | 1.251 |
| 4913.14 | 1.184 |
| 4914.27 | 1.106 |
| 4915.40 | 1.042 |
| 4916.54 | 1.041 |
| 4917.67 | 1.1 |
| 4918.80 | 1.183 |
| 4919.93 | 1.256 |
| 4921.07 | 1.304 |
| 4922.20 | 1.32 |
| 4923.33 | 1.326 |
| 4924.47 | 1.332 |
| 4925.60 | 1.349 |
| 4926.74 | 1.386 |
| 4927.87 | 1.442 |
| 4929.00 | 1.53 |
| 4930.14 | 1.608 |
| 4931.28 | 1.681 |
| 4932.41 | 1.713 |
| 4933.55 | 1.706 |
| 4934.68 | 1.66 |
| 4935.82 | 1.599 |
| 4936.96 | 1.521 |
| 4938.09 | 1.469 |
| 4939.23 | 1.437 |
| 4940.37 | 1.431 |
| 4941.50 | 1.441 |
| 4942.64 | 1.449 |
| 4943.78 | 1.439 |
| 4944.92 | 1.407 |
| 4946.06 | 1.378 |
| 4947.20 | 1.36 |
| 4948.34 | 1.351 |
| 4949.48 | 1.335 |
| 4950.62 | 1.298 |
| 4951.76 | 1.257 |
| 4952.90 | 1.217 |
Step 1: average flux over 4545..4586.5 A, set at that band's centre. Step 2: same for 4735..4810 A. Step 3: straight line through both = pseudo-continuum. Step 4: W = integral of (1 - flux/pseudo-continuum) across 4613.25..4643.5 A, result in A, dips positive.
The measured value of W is 2.5 A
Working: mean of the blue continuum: 4.53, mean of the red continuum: 1.63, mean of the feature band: 3.35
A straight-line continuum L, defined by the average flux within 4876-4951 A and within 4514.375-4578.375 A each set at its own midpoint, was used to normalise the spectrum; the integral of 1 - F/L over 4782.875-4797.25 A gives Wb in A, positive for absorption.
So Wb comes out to 5.2 A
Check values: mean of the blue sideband 4.39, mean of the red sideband 1.44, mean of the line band 1.55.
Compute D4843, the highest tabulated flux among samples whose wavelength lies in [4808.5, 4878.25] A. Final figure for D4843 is 1.712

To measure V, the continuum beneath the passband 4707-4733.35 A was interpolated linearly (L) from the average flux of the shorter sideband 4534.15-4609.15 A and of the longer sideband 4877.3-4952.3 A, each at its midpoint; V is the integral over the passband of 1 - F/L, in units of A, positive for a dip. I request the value 9.3 A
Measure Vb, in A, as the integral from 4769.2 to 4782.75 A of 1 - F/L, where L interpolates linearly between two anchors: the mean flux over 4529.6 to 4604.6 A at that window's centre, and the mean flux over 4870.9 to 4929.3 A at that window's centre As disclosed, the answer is 5.74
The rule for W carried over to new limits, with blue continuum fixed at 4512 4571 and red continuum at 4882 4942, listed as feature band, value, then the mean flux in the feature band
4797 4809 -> 3.86 A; 1.58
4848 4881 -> 4.88 A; 1.57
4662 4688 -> 6.94 A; 2.48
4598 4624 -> 3.55 A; 3.37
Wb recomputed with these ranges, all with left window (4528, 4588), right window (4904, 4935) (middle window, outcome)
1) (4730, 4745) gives 5.6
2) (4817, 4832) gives 4.1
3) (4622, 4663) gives 6.3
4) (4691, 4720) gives 9.9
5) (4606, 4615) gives 1.5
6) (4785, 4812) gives 9.1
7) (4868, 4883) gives 2.2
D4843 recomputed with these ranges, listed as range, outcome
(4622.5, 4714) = 3.483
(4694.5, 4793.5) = 2.216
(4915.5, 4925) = 1.332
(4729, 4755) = 1.905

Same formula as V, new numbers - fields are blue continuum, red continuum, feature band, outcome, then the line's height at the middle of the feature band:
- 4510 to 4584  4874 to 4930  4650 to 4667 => 3.0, 3.36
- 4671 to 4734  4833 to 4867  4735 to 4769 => 3.5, 1.97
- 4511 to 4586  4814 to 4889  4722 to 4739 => 5.0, 2.64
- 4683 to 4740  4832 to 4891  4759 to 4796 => 5.8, 1.84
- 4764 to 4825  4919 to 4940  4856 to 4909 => -1.5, 1.5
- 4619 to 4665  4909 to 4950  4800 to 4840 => 9.2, 2.05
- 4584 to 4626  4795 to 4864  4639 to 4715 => 9.2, 2.86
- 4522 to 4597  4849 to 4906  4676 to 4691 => 3.7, 3.18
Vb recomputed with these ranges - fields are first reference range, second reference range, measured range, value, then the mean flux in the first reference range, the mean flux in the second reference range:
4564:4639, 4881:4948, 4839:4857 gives 2.41 A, 3.54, 1.45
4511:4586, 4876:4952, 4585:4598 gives 1.01 A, 4.24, 1.44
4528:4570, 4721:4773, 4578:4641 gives 7.79 A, 4.83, 1.79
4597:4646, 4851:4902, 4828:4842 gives 1.93 A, 3.35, 1.58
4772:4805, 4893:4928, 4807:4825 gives -1.12 A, 1.5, 1.37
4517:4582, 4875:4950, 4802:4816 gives 4.23 A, 4.34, 1.44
